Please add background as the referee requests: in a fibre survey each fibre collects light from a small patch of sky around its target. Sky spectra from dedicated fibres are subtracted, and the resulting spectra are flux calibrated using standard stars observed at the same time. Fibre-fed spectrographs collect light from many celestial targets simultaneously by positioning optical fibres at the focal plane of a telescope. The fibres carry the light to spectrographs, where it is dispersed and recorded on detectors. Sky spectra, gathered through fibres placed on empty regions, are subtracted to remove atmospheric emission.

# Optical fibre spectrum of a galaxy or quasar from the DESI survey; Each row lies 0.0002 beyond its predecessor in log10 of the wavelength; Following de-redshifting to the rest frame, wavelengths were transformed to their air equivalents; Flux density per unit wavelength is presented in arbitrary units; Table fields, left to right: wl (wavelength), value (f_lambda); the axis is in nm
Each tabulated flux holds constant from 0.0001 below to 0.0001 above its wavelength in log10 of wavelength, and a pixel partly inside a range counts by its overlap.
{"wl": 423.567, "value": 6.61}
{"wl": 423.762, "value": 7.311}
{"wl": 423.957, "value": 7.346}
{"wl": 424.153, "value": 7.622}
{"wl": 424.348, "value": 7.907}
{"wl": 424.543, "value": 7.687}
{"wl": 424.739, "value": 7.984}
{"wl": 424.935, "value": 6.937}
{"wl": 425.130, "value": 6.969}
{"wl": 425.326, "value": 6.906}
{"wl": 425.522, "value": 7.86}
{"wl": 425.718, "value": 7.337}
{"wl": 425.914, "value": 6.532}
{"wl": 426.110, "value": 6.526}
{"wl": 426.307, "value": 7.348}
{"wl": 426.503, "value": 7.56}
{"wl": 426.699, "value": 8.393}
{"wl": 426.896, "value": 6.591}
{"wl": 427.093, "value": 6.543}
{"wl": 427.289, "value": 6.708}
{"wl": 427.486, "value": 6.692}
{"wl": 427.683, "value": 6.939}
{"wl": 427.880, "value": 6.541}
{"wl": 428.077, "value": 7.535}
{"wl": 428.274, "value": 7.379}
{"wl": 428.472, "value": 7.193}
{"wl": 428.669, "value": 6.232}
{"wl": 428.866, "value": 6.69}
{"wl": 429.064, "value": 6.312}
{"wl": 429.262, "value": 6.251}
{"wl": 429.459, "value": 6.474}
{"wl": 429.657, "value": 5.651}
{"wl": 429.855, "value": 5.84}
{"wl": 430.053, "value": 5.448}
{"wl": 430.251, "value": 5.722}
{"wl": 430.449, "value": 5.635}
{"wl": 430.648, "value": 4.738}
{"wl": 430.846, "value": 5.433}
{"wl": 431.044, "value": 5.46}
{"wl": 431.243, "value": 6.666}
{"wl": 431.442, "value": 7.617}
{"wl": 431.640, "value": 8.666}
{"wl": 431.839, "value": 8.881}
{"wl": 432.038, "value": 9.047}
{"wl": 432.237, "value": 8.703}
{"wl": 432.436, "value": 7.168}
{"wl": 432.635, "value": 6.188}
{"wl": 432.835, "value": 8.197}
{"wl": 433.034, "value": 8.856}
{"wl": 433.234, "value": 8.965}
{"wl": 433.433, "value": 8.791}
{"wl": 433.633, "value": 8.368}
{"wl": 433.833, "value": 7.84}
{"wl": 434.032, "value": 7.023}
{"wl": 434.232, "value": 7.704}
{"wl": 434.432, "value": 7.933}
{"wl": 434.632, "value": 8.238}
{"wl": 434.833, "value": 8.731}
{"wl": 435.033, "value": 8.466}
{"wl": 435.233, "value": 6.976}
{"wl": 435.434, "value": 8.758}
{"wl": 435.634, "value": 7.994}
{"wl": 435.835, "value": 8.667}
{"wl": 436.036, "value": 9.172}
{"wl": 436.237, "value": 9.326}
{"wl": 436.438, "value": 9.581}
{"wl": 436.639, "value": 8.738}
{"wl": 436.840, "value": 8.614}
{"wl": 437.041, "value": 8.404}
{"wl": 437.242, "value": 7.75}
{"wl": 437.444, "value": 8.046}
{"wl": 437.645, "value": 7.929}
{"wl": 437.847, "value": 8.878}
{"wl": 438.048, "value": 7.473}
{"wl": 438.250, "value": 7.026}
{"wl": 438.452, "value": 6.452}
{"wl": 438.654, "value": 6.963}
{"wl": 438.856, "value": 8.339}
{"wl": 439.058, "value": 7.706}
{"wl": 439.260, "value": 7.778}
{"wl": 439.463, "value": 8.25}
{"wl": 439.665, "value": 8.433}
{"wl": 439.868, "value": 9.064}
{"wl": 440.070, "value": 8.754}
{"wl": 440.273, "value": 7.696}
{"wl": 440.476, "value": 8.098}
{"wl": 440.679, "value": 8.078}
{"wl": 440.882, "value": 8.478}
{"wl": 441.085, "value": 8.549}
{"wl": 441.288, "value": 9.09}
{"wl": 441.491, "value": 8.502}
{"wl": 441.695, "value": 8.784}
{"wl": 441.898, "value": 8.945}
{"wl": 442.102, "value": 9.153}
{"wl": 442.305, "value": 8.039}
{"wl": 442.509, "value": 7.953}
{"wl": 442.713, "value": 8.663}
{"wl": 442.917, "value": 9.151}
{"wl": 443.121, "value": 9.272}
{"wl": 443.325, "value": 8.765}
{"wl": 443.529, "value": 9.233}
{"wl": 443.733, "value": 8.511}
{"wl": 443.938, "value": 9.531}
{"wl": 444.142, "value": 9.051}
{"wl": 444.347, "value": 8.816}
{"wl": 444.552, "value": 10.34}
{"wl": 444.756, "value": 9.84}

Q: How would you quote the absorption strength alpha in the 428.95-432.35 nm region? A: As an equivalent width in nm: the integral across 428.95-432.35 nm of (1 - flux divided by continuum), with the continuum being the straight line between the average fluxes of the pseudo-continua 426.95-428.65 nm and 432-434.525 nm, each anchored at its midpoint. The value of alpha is 0.40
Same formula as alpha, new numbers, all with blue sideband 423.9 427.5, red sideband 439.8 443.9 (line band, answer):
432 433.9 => -0.08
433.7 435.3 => 0.02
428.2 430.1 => 0.30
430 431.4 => 0.37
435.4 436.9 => -0.13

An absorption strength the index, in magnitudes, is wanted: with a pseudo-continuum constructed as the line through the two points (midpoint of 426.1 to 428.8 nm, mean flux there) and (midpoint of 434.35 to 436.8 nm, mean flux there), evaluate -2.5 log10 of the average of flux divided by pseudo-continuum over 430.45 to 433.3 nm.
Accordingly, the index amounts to 0.07 mag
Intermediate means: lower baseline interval 7.02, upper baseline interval 8.55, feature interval 7.39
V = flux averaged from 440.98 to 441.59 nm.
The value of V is 8.72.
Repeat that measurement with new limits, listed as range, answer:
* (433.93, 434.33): 7.38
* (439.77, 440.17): 8.92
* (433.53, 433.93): 8.1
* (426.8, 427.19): 6.56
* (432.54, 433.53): 8.2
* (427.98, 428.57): 7.36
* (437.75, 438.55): 7.46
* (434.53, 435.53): 8.23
